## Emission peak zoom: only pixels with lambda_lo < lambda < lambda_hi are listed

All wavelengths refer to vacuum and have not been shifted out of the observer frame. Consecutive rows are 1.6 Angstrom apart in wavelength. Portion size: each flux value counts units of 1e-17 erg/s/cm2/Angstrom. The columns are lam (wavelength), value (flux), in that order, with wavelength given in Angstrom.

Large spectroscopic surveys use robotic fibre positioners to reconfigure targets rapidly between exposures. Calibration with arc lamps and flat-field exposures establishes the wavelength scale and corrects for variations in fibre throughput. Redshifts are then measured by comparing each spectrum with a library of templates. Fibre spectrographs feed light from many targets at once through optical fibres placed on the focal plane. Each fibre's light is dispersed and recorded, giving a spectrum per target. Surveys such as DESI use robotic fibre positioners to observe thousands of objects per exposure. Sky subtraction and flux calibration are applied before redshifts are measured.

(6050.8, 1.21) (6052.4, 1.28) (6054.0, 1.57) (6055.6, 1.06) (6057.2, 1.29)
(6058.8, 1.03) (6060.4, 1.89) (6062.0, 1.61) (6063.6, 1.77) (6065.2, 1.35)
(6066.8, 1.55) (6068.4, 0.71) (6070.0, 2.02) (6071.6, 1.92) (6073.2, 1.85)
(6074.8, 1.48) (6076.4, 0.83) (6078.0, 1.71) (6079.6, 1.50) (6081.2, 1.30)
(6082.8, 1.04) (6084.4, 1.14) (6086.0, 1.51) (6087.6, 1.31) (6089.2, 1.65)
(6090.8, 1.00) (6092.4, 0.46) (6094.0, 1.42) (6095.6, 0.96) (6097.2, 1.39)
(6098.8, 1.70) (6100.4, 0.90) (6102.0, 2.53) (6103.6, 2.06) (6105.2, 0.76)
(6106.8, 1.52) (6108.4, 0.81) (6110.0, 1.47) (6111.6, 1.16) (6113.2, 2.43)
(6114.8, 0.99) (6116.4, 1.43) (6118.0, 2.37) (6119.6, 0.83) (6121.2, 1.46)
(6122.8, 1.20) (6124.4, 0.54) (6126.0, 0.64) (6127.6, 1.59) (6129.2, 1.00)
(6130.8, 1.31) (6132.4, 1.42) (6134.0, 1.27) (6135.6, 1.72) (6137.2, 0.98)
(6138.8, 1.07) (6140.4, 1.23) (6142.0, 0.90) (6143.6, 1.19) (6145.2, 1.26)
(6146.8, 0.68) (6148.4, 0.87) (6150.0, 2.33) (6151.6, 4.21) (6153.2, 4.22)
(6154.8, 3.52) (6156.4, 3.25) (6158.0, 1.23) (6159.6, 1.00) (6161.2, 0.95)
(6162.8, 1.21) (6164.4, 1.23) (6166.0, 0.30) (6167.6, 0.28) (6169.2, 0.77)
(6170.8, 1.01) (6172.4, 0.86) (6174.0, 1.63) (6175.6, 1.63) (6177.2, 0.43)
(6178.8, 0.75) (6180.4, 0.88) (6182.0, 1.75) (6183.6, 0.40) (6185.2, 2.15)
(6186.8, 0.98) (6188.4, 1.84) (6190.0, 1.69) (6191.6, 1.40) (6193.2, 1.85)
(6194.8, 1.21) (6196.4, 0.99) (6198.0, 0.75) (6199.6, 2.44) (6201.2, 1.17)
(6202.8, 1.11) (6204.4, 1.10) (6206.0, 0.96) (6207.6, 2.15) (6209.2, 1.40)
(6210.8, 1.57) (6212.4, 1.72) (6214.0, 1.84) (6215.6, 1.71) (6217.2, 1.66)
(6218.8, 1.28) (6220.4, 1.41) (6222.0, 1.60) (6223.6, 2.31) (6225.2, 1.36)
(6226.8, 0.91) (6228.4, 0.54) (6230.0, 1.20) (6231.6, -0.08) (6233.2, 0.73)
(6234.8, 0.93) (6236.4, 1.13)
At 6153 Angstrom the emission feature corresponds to H-beta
